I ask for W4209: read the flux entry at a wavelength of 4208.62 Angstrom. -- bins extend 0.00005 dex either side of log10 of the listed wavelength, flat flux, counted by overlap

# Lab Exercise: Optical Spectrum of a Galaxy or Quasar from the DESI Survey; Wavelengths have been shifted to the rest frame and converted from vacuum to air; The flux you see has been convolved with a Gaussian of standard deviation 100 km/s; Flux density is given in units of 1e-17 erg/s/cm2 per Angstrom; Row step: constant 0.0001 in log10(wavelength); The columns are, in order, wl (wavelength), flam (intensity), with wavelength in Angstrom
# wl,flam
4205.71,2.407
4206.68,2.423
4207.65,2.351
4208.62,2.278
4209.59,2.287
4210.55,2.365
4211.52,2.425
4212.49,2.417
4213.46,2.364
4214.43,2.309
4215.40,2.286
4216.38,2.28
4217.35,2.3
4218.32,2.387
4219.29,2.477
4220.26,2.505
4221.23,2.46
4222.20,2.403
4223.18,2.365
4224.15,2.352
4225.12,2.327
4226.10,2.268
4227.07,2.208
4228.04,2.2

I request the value 2.278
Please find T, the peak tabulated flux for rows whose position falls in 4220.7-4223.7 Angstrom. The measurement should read 2.46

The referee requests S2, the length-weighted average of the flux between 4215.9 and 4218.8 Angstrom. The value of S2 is 2.32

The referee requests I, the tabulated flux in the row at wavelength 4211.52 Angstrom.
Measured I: 2.425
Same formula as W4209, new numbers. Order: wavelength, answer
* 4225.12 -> 2.327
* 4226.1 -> 2.268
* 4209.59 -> 2.287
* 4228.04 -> 2.2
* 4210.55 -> 2.365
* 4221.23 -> 2.46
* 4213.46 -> 2.364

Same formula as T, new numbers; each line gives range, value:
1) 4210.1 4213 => 2.425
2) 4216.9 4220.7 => 2.505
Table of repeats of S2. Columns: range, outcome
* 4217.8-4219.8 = 2.44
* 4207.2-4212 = 2.34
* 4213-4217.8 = 2.3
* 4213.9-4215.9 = 2.29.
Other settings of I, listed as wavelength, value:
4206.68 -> 2.423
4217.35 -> 2.3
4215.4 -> 2.286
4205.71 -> 2.407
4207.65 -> 2.351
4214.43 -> 2.309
